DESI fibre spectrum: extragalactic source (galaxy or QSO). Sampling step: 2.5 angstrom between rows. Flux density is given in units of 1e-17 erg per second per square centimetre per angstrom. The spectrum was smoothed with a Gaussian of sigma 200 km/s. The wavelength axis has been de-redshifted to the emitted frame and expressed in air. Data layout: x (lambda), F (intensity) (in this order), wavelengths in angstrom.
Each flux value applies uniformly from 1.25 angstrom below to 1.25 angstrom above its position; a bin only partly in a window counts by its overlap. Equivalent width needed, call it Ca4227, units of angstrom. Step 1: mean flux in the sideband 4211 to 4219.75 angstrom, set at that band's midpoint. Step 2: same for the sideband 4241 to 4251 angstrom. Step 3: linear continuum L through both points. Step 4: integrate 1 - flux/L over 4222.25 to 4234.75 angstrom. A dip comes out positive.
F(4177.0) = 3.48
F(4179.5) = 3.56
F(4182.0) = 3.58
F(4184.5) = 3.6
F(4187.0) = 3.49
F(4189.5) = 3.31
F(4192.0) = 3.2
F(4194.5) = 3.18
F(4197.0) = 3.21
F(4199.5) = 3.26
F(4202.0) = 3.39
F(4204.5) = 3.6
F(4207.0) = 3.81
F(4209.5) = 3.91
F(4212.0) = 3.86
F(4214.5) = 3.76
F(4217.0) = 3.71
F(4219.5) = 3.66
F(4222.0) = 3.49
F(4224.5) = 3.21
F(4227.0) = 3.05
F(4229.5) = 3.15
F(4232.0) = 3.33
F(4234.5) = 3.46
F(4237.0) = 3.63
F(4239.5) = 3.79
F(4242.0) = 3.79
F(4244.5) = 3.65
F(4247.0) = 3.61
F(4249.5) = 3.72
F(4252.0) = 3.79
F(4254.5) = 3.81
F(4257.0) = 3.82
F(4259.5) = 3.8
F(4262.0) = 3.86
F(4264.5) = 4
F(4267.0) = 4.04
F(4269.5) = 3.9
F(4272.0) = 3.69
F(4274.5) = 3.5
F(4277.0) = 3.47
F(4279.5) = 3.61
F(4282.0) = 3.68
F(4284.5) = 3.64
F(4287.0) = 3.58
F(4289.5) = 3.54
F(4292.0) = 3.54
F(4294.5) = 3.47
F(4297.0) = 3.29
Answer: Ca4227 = 1.6 angstrom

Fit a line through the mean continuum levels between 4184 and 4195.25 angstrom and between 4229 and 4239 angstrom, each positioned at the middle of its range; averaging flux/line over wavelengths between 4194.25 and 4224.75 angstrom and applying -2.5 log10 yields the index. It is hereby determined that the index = -0.05 mag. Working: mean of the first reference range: 3.35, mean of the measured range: 3.57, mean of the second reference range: 3.44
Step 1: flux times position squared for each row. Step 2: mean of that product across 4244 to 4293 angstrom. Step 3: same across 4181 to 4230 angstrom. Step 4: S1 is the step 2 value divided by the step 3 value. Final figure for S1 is 1.10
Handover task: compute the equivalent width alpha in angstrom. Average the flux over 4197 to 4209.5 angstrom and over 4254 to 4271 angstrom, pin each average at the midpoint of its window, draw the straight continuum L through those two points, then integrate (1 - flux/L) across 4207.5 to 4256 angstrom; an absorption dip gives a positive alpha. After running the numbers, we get 1.2 angstrom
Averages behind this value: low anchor 3.52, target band 3.6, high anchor 3.89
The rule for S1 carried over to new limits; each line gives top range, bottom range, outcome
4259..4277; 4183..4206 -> 1.17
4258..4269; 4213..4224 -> 1.10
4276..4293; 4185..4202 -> 1.13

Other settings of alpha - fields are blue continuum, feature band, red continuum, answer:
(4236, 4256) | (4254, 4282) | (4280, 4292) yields -0.8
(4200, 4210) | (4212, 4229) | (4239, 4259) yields 0.8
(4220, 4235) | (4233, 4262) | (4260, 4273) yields -1.0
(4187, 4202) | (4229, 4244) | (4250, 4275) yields 0.3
